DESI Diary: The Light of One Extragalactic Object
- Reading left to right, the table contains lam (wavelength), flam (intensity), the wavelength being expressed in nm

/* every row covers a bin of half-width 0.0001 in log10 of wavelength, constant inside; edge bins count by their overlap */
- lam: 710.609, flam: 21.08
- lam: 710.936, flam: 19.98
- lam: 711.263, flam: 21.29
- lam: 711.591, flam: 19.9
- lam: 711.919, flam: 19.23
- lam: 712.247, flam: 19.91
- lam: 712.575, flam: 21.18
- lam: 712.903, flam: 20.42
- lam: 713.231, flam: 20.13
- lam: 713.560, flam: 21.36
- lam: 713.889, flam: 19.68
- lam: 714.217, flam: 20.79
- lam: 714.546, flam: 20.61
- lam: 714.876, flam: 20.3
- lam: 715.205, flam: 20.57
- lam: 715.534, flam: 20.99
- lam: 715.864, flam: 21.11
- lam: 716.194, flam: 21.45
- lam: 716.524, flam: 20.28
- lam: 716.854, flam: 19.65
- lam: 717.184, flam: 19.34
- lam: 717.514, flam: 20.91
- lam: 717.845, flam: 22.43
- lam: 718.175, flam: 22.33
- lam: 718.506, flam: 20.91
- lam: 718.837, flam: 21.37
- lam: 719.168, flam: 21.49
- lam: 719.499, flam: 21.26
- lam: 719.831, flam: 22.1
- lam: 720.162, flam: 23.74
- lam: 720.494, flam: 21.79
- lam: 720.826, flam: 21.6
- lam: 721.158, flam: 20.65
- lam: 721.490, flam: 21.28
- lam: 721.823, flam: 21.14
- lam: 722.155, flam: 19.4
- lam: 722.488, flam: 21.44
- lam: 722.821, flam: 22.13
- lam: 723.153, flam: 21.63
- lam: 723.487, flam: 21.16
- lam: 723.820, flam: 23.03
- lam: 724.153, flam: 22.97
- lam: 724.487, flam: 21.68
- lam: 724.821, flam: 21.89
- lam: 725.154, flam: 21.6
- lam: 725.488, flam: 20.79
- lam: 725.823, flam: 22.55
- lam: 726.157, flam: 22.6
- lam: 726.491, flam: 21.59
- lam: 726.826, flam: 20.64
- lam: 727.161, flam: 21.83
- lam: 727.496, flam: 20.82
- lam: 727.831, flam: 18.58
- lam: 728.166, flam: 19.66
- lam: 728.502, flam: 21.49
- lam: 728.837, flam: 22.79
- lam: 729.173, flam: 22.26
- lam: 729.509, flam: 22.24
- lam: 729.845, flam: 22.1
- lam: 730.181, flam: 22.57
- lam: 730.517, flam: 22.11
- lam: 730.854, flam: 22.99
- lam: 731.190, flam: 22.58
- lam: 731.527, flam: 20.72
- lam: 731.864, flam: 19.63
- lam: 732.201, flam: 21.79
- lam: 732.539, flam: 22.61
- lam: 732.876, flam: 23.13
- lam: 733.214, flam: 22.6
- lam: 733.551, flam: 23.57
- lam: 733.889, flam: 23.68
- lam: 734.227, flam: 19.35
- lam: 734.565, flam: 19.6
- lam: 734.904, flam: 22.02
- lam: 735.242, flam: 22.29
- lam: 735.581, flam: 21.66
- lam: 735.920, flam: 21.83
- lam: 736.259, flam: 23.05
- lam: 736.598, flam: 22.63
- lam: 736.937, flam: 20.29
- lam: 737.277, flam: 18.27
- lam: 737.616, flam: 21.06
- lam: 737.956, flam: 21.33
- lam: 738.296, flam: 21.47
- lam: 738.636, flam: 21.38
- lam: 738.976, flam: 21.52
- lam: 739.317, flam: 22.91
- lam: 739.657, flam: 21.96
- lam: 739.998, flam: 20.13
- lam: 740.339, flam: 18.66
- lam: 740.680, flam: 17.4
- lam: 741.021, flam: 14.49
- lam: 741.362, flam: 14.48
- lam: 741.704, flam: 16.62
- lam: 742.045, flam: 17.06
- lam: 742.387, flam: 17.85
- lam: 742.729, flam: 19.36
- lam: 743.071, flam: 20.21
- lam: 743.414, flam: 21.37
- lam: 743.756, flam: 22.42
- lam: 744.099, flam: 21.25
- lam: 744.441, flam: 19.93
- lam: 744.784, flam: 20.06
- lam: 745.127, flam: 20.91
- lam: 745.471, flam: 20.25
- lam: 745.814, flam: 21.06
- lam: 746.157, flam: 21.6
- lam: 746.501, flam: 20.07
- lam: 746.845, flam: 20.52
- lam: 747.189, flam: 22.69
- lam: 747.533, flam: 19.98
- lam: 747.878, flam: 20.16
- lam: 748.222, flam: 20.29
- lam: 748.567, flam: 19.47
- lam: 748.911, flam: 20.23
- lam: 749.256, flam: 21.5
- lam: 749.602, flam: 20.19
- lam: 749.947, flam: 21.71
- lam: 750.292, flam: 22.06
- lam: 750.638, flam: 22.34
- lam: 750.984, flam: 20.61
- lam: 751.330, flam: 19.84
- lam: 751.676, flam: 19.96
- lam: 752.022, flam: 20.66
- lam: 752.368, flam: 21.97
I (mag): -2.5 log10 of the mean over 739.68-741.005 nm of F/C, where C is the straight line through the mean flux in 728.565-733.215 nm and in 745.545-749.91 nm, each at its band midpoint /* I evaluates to 0.15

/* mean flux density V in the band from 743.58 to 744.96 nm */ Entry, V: 20.9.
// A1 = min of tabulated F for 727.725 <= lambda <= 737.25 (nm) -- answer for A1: 18.58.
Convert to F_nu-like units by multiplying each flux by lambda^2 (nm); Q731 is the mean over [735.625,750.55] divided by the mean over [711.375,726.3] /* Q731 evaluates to 1.0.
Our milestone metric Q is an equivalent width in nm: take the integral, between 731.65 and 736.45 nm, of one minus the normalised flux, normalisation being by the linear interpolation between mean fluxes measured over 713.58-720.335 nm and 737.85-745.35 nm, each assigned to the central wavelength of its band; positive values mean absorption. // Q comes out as -0.434 nm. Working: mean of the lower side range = 21.1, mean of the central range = 21.9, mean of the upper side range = 19.7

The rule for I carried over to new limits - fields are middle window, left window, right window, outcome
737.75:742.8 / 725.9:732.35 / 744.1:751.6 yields 0.106 mag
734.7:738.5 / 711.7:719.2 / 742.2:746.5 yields -0.045 mag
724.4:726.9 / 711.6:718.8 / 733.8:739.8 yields -0.035 mag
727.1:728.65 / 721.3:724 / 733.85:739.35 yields 0.053 mag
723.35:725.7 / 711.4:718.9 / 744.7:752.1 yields -0.063 mag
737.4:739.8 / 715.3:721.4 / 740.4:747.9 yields -0.089 mag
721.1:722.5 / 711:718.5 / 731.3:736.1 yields 0.017 mag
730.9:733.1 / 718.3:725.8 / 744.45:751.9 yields -0.028 mag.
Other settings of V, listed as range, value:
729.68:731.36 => 22.5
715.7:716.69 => 20.9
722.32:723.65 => 21.6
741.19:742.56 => 16.5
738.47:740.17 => 21.6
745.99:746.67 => 20.8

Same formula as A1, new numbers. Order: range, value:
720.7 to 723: 19.4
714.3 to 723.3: 19.34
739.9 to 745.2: 14.48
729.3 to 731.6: 20.72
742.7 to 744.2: 19.36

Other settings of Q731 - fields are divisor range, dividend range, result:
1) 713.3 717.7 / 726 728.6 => 1.05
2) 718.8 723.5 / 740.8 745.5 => 0.94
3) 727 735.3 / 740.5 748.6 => 0.93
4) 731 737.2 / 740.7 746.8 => 0.91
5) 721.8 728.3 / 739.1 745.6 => 0.95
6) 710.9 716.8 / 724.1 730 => 1.09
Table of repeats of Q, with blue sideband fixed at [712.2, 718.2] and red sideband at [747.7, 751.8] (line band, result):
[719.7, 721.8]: -0.11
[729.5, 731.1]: -0.13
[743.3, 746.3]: -0.04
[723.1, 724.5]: -0.10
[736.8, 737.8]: 0.04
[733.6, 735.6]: -0.08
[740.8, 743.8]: 0.39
